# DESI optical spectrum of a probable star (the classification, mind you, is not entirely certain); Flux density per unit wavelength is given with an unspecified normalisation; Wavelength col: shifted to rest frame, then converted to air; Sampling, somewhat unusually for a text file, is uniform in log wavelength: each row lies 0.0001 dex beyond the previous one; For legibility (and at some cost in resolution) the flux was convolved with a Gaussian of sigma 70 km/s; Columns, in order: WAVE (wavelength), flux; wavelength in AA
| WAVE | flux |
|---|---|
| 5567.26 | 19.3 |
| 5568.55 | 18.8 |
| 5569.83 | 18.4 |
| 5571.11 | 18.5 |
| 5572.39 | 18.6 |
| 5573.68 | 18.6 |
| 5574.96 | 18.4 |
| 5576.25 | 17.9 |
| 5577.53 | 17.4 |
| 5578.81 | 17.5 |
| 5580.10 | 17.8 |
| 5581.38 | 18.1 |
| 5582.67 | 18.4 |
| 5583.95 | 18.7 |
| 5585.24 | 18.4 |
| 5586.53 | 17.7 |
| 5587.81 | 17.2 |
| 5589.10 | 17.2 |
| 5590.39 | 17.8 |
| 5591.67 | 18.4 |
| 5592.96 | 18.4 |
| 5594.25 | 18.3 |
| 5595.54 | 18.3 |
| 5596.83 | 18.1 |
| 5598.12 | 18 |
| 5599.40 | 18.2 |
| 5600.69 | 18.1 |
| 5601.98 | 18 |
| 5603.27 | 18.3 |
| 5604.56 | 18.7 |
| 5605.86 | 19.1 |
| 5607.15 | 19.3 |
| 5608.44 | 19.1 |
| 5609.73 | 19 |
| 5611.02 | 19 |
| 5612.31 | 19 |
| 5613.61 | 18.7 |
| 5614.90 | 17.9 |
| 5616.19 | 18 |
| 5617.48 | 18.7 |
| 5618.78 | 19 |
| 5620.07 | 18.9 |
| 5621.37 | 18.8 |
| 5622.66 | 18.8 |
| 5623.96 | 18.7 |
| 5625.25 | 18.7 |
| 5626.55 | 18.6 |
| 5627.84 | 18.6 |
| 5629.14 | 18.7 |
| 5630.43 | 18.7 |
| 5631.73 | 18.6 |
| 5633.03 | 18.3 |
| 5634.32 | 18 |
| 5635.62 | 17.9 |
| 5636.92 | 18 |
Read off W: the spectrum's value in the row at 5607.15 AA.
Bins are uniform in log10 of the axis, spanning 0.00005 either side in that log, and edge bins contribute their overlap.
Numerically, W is 19.3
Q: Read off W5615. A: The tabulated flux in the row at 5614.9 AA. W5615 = 17.9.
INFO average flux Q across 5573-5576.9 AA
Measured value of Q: 18.3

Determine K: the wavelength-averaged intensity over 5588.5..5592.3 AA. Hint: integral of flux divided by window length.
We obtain 17.8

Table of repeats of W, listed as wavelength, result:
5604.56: 18.7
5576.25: 17.9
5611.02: 19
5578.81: 17.5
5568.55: 18.8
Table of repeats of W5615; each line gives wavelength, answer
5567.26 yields 19.3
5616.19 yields 18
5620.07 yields 18.9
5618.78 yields 19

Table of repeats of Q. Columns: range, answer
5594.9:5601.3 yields 18.2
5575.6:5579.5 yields 17.6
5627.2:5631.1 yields 18.7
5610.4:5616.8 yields 18.5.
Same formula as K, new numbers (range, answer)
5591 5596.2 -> 18.3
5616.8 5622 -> 18.8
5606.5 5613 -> 19.1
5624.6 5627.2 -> 18.7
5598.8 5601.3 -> 18.1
